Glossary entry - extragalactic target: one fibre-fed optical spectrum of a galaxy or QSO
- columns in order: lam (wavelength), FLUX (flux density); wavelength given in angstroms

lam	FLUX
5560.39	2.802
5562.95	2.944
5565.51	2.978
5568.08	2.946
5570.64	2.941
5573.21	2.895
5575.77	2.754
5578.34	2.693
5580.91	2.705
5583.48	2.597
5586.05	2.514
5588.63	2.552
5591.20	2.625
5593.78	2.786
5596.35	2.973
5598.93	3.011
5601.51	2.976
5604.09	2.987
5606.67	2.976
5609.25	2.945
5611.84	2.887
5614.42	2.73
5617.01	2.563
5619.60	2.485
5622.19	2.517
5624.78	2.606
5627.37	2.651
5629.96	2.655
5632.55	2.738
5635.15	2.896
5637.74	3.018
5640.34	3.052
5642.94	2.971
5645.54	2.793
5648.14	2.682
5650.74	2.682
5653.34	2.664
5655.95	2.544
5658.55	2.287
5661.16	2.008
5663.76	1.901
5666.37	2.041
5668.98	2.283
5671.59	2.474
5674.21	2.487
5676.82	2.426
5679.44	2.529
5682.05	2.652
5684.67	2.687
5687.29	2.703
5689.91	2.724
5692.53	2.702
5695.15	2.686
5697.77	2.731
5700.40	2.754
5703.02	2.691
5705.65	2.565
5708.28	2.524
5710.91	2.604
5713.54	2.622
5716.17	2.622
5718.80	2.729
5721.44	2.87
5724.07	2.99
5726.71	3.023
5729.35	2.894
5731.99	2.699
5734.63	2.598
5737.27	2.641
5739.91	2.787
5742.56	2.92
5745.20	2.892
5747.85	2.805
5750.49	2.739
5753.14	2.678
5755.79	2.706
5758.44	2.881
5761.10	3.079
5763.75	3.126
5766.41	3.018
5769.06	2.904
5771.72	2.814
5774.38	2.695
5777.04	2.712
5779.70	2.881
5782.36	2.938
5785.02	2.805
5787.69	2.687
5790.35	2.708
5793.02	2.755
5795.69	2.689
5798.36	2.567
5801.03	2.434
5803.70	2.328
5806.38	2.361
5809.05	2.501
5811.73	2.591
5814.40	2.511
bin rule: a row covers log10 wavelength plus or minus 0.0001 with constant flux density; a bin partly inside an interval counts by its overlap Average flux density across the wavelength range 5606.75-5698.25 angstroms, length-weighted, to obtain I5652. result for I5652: 2.61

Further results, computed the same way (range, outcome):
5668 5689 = 2.54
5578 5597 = 2.67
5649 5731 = 2.59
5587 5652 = 2.79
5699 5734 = 2.73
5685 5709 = 2.68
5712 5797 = 2.81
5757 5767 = 3.02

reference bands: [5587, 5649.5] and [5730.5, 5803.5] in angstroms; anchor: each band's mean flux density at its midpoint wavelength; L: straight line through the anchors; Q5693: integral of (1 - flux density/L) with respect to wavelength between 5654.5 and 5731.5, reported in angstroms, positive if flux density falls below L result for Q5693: 5.7 angstroms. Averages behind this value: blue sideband 2.79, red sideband 2.78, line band 2.58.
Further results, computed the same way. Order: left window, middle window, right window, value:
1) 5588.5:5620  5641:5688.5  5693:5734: 4.7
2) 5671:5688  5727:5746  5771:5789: -0.7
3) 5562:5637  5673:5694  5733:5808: 1.1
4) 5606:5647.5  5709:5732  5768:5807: -0.5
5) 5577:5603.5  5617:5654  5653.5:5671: -5.0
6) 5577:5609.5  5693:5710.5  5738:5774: 1.1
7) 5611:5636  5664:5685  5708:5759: 2.3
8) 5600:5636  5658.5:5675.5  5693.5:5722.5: 3.2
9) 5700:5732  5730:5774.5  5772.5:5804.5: -1.8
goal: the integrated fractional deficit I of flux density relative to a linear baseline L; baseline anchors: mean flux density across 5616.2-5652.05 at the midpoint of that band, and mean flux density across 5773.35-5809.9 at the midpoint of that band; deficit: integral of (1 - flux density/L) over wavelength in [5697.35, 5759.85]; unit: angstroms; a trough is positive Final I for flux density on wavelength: -1.5 angstroms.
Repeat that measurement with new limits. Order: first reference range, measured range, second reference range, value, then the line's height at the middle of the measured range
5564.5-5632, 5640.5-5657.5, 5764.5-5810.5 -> 0.06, 2.75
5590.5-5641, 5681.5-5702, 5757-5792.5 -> 0.90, 2.83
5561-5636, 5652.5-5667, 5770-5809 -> 2.67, 2.74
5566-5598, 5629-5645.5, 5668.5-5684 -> -1.80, 2.6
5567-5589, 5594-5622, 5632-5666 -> -1.57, 2.69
